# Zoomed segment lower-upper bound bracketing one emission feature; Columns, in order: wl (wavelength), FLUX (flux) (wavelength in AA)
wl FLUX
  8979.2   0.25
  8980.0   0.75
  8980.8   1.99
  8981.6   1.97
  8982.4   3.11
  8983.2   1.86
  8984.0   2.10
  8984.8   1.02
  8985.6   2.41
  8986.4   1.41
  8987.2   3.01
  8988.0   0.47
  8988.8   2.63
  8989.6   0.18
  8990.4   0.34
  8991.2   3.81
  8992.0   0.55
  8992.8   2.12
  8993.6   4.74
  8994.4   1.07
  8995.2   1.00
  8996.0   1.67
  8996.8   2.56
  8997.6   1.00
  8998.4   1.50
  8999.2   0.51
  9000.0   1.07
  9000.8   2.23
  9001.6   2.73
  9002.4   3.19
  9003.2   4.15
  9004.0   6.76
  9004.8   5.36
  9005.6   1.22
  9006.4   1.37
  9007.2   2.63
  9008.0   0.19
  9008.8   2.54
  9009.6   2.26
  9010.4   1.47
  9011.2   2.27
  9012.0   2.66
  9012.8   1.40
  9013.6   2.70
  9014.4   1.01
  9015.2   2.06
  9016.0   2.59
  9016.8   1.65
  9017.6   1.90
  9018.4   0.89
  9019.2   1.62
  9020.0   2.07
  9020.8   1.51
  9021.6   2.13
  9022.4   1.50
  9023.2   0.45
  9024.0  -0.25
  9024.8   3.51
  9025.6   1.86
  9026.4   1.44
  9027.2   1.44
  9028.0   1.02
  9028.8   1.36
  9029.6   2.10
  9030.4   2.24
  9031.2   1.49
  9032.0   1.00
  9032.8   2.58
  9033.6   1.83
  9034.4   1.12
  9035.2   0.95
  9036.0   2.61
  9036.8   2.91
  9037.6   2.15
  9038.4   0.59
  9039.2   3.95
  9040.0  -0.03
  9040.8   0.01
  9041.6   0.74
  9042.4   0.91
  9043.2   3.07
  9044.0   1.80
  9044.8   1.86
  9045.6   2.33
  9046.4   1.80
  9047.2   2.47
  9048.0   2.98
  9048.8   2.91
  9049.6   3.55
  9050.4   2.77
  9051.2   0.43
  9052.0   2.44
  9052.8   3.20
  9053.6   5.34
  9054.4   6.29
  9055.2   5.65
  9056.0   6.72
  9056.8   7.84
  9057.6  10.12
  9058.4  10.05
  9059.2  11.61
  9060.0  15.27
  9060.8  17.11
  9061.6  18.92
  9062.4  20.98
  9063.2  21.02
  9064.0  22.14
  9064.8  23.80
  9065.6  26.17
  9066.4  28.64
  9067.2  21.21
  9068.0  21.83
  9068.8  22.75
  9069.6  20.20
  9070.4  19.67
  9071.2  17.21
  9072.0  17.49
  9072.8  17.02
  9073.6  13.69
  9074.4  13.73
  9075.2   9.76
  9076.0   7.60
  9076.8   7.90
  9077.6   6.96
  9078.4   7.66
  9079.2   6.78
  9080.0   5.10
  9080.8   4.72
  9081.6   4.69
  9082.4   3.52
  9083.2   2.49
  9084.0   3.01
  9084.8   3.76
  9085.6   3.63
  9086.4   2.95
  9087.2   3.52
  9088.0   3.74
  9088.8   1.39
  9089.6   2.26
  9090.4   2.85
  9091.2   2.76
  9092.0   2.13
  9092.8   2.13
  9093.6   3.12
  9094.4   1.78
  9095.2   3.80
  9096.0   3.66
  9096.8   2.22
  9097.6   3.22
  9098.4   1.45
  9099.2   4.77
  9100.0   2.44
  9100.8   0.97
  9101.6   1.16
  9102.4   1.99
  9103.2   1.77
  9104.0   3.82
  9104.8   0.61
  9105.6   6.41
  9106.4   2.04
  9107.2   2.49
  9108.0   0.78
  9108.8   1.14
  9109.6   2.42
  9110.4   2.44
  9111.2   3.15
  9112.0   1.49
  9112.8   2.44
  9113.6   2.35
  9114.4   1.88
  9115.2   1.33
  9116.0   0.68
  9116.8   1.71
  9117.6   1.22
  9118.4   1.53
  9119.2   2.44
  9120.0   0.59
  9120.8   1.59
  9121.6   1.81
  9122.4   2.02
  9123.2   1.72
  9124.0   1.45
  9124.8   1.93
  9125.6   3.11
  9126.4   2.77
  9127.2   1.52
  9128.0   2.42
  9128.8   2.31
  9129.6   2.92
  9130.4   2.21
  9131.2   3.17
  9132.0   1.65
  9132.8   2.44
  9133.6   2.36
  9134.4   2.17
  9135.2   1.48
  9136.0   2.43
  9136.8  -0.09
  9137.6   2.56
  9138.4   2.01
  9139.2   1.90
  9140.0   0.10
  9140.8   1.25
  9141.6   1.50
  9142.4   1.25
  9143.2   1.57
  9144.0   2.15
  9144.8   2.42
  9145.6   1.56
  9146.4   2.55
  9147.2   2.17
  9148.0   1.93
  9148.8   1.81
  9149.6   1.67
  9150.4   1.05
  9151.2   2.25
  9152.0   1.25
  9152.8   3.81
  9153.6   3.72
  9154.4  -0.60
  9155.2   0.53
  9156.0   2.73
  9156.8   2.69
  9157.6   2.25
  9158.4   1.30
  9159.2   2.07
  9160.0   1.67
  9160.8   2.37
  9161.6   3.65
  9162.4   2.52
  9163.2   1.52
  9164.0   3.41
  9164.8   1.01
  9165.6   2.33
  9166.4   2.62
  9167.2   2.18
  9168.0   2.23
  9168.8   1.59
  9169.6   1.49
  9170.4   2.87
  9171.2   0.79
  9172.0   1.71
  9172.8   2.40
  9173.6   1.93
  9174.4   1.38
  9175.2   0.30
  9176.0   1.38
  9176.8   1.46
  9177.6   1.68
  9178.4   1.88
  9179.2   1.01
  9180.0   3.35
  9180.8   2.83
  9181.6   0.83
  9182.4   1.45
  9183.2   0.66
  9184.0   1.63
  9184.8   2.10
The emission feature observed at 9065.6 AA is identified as H-beta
